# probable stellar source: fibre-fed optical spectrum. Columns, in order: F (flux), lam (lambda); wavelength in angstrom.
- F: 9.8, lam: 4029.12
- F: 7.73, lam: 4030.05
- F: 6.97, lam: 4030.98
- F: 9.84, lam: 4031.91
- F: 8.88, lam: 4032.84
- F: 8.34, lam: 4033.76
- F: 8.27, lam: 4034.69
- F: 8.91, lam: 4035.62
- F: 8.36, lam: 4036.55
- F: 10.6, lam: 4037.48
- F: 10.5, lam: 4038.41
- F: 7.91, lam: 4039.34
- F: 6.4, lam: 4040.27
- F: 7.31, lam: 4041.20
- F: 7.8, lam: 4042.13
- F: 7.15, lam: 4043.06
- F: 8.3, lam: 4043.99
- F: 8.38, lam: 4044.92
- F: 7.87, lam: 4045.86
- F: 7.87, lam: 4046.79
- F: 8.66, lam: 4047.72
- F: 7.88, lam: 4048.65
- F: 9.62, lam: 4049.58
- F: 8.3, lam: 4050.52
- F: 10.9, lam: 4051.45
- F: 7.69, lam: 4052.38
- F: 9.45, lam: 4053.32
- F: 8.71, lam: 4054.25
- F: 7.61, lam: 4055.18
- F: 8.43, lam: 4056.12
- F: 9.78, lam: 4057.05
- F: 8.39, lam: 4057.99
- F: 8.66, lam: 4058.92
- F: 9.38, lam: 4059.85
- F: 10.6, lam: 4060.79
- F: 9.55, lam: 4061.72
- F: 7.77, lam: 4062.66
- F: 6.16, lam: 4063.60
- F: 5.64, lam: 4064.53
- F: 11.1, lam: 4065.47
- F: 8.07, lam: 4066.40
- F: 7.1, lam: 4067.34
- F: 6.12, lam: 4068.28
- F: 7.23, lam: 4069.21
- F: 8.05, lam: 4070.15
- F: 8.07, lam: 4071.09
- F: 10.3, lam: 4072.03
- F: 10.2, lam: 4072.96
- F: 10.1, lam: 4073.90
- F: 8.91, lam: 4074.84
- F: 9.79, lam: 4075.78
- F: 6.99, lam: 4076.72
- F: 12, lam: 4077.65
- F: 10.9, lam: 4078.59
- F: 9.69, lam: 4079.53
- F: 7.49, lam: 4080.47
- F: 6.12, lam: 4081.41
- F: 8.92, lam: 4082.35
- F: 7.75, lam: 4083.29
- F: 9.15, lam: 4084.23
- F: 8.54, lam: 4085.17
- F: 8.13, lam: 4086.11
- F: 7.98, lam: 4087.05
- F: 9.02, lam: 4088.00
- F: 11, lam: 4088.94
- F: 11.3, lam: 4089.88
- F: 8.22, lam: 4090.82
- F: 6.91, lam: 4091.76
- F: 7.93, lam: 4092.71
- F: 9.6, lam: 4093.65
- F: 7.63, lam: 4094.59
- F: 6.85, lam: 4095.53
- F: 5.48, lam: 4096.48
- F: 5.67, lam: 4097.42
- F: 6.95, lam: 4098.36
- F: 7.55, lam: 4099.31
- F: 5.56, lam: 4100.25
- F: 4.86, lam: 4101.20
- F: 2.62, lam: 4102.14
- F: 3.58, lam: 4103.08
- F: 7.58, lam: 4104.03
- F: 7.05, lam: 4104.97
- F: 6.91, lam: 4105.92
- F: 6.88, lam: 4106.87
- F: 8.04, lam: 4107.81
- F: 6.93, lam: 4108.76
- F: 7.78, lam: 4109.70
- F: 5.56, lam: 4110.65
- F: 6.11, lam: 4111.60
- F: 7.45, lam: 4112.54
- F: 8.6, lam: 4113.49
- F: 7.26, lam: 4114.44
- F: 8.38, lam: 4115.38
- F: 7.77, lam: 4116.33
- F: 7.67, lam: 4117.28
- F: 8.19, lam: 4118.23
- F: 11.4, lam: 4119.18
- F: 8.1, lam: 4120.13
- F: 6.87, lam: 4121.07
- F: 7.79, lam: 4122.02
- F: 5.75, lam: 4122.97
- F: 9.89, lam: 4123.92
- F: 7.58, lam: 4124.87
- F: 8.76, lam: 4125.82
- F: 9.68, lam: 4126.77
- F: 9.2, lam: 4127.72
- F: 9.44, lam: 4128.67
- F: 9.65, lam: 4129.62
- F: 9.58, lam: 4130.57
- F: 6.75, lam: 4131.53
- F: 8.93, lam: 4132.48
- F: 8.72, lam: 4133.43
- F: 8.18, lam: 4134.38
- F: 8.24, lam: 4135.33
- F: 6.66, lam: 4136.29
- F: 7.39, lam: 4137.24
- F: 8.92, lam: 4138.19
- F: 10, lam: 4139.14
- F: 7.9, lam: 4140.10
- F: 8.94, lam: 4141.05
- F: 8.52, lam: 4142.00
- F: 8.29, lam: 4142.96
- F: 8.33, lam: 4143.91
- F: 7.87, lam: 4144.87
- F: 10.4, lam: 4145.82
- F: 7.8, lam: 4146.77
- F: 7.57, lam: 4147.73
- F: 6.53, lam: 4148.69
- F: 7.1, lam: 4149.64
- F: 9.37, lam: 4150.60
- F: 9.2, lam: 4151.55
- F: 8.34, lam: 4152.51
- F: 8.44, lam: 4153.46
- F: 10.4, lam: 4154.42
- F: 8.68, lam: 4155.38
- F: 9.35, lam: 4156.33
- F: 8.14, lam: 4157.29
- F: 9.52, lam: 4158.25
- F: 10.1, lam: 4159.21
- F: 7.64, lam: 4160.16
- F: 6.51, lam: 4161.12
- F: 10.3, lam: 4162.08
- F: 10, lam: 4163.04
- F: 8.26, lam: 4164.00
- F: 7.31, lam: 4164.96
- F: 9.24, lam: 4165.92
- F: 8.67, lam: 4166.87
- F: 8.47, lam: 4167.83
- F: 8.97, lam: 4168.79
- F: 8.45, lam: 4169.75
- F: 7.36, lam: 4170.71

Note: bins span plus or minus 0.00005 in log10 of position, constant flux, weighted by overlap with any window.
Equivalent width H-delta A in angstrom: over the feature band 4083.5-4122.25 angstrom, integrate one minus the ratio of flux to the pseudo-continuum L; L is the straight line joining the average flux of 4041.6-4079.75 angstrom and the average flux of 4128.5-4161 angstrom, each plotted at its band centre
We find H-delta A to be 5.0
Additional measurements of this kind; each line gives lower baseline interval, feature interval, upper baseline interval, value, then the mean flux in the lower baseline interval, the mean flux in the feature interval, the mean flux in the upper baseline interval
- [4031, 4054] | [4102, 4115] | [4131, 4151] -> 2.5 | 8.52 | 6.71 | 8.21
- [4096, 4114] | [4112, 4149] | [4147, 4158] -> -4.3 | 6.38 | 8.34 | 8.47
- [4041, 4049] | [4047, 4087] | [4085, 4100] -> -3.5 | 7.93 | 8.65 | 8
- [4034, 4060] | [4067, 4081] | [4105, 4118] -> -1.5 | 8.53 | 8.87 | 7.34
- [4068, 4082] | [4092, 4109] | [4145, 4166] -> 4.3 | 8.84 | 6.53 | 8.62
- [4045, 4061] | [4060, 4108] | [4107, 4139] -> 3.0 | 8.77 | 7.96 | 8.11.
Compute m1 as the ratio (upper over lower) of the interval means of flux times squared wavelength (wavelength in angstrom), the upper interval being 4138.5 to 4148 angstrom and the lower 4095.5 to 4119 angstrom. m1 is 1.29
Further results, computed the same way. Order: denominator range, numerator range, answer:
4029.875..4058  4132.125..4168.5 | 1.06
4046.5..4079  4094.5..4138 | 0.88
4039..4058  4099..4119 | 0.85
